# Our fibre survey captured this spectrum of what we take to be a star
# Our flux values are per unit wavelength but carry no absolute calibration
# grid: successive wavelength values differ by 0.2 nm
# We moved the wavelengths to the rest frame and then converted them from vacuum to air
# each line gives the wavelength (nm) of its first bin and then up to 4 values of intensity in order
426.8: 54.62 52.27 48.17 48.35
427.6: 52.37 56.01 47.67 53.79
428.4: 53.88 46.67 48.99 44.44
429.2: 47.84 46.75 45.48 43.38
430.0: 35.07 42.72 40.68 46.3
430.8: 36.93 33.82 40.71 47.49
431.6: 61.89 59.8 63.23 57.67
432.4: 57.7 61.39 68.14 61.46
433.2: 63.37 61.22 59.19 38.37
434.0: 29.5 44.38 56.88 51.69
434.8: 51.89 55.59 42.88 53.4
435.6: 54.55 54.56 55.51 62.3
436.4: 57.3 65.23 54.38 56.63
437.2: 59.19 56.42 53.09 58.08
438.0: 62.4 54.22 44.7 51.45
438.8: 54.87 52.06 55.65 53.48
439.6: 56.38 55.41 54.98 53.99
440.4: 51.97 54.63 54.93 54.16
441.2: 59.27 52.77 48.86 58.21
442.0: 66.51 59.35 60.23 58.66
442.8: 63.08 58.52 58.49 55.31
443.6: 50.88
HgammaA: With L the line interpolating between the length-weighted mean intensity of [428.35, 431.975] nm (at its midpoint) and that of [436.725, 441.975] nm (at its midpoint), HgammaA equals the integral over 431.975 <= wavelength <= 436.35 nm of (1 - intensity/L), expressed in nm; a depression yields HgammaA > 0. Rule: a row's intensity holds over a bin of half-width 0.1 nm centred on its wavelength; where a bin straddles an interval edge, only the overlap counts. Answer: -0.43 nm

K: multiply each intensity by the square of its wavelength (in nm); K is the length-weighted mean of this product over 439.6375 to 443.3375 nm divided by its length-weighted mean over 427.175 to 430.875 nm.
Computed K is 1.29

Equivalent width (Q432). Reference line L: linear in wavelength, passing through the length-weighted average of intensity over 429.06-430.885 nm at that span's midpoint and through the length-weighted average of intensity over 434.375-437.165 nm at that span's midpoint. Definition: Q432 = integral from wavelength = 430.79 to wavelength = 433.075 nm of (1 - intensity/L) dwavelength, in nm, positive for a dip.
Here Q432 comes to -0.36 nm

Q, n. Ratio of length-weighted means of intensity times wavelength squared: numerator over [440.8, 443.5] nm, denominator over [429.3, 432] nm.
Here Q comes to 1.3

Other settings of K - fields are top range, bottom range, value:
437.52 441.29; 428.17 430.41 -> 1.25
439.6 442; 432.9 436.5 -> 1.07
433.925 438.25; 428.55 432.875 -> 1.14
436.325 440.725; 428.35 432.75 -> 1.18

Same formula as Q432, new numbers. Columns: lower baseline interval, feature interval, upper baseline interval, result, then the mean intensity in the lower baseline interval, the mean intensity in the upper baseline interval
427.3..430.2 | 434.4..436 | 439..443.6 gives -0.01 nm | 47.7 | 56.4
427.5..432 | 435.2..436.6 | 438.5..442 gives -0.12 nm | 47.3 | 54.6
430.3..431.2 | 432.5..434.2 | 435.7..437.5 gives -0.26 nm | 39.6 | 57.9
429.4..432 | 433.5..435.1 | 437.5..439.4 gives 0.03 nm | 45.3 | 54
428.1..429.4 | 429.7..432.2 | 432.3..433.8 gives 0.39 nm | 49.1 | 60.2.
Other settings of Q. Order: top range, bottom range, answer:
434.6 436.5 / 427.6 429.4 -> 1.12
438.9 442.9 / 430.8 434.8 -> 1.10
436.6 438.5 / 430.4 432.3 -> 1.17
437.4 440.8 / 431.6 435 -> 1.00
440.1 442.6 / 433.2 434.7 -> 1.17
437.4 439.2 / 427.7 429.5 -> 1.14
